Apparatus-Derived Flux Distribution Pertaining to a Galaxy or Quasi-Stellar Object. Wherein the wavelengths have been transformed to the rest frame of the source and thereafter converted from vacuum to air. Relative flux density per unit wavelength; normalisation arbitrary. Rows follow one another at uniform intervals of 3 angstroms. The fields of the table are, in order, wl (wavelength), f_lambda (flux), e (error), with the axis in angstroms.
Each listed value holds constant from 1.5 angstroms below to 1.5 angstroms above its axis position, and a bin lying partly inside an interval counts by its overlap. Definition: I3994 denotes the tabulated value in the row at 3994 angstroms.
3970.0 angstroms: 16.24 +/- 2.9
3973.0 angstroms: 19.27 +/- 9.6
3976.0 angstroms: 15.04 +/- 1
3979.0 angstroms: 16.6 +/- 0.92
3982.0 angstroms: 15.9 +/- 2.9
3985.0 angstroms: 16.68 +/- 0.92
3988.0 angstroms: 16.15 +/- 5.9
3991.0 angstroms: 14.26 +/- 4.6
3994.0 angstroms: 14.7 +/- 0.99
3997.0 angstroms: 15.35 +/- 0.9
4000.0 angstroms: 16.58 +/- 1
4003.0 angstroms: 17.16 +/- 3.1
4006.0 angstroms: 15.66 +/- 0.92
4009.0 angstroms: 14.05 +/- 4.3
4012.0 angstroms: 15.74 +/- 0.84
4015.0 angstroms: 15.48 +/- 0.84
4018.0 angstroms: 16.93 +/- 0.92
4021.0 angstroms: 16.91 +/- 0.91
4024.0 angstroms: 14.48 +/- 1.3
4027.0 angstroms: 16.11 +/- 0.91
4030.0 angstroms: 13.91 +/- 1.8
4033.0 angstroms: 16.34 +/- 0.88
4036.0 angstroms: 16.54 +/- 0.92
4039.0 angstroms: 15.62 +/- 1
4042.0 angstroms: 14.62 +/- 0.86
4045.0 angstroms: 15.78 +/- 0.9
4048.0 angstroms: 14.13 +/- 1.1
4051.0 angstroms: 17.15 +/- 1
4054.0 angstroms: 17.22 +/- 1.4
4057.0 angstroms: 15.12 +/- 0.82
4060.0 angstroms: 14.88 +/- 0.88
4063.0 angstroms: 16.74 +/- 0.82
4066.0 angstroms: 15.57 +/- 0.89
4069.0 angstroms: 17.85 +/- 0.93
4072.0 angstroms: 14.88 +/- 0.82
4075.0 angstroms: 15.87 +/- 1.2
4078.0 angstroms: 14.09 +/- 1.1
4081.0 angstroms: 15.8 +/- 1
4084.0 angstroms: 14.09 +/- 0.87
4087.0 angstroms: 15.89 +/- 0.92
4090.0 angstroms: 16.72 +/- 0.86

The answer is 14.7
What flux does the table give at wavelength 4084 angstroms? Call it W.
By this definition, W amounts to 14.09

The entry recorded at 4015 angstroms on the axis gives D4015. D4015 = 15.48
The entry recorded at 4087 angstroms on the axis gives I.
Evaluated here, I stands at 15.89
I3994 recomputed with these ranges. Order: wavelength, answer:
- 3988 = 16.15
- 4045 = 15.78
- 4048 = 14.13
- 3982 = 15.9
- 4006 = 15.66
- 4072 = 14.88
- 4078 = 14.09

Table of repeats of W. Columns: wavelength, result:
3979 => 16.6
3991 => 14.26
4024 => 14.48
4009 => 14.05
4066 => 15.57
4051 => 17.15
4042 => 14.62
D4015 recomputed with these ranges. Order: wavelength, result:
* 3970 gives 16.24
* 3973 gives 19.27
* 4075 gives 15.87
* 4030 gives 13.91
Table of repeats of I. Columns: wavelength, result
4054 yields 17.22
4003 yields 17.16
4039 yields 15.62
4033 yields 16.34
